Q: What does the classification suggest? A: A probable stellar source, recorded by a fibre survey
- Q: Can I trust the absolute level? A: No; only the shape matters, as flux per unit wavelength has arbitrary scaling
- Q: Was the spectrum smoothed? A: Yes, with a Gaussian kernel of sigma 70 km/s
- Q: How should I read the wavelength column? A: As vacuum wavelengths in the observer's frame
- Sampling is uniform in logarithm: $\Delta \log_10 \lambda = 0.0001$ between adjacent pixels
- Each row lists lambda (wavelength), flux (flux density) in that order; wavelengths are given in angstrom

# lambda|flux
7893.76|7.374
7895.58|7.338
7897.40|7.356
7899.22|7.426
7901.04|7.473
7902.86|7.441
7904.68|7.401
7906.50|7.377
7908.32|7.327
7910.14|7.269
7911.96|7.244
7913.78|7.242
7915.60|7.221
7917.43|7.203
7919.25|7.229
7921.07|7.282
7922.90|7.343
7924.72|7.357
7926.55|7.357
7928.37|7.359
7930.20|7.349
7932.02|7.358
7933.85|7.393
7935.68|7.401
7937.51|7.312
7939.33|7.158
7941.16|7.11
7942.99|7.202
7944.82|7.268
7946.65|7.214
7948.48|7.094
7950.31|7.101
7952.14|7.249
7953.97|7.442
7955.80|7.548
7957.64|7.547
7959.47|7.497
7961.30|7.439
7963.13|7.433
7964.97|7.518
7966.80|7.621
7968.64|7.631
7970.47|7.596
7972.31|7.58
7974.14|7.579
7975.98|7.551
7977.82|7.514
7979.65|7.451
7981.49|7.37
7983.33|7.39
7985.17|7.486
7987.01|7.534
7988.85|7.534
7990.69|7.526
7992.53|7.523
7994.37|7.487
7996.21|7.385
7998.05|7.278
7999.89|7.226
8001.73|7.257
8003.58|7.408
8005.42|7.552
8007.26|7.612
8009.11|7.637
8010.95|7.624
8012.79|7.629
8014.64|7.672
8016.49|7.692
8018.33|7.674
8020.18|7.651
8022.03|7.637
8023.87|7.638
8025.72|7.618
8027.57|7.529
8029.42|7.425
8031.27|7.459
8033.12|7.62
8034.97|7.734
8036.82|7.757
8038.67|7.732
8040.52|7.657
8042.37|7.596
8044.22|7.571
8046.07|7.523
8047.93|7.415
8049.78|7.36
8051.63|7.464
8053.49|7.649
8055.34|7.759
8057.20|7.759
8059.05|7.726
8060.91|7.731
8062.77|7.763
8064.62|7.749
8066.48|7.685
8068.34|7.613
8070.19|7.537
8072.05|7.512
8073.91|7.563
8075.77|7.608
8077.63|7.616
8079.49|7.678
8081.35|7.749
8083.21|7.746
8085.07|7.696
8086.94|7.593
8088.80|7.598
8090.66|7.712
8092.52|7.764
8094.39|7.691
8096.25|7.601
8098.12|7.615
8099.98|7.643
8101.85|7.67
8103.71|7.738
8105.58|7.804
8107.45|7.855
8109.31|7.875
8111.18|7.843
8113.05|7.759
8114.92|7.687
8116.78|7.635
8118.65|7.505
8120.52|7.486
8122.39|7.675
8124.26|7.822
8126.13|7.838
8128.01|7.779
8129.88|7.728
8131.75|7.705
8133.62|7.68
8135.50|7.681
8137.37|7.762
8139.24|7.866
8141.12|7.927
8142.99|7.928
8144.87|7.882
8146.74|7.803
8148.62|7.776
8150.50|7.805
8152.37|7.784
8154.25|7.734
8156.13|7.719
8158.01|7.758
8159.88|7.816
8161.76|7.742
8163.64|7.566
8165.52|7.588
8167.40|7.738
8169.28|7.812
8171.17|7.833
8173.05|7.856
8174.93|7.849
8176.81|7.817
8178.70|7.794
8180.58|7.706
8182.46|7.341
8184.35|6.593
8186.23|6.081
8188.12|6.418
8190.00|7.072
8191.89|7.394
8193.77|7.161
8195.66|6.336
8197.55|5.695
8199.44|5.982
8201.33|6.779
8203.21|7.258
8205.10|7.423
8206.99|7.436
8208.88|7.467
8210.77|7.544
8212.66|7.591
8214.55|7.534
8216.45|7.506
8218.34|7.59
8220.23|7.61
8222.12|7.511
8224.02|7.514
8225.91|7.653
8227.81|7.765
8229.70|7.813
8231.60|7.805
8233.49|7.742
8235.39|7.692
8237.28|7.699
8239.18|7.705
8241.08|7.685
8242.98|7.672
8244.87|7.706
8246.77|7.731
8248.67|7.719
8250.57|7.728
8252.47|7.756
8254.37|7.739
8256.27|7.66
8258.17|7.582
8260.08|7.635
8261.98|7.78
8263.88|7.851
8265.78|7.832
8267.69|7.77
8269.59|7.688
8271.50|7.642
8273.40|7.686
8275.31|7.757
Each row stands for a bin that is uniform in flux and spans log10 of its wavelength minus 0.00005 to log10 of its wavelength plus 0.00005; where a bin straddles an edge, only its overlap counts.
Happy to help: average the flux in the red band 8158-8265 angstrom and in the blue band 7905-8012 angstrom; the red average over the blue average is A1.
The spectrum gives 1.0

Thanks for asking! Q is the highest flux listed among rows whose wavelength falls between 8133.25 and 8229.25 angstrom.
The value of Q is 7.928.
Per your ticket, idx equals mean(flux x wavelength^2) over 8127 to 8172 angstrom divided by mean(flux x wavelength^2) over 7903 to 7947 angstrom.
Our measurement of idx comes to 1.1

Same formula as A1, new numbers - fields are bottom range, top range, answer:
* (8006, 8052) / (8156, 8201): 0.96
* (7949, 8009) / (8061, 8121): 1.03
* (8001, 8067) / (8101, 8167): 1.02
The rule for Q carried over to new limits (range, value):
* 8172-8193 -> 7.856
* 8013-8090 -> 7.763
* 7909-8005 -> 7.631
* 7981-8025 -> 7.692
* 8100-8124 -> 7.875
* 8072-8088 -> 7.749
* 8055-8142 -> 7.927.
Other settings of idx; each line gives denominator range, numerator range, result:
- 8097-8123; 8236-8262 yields 1.03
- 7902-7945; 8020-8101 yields 1.08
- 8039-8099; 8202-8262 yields 1.04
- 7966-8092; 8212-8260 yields 1.06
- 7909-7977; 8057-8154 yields 1.09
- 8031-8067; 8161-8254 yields 1.01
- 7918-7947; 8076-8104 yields 1.09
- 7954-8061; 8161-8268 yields 1.04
